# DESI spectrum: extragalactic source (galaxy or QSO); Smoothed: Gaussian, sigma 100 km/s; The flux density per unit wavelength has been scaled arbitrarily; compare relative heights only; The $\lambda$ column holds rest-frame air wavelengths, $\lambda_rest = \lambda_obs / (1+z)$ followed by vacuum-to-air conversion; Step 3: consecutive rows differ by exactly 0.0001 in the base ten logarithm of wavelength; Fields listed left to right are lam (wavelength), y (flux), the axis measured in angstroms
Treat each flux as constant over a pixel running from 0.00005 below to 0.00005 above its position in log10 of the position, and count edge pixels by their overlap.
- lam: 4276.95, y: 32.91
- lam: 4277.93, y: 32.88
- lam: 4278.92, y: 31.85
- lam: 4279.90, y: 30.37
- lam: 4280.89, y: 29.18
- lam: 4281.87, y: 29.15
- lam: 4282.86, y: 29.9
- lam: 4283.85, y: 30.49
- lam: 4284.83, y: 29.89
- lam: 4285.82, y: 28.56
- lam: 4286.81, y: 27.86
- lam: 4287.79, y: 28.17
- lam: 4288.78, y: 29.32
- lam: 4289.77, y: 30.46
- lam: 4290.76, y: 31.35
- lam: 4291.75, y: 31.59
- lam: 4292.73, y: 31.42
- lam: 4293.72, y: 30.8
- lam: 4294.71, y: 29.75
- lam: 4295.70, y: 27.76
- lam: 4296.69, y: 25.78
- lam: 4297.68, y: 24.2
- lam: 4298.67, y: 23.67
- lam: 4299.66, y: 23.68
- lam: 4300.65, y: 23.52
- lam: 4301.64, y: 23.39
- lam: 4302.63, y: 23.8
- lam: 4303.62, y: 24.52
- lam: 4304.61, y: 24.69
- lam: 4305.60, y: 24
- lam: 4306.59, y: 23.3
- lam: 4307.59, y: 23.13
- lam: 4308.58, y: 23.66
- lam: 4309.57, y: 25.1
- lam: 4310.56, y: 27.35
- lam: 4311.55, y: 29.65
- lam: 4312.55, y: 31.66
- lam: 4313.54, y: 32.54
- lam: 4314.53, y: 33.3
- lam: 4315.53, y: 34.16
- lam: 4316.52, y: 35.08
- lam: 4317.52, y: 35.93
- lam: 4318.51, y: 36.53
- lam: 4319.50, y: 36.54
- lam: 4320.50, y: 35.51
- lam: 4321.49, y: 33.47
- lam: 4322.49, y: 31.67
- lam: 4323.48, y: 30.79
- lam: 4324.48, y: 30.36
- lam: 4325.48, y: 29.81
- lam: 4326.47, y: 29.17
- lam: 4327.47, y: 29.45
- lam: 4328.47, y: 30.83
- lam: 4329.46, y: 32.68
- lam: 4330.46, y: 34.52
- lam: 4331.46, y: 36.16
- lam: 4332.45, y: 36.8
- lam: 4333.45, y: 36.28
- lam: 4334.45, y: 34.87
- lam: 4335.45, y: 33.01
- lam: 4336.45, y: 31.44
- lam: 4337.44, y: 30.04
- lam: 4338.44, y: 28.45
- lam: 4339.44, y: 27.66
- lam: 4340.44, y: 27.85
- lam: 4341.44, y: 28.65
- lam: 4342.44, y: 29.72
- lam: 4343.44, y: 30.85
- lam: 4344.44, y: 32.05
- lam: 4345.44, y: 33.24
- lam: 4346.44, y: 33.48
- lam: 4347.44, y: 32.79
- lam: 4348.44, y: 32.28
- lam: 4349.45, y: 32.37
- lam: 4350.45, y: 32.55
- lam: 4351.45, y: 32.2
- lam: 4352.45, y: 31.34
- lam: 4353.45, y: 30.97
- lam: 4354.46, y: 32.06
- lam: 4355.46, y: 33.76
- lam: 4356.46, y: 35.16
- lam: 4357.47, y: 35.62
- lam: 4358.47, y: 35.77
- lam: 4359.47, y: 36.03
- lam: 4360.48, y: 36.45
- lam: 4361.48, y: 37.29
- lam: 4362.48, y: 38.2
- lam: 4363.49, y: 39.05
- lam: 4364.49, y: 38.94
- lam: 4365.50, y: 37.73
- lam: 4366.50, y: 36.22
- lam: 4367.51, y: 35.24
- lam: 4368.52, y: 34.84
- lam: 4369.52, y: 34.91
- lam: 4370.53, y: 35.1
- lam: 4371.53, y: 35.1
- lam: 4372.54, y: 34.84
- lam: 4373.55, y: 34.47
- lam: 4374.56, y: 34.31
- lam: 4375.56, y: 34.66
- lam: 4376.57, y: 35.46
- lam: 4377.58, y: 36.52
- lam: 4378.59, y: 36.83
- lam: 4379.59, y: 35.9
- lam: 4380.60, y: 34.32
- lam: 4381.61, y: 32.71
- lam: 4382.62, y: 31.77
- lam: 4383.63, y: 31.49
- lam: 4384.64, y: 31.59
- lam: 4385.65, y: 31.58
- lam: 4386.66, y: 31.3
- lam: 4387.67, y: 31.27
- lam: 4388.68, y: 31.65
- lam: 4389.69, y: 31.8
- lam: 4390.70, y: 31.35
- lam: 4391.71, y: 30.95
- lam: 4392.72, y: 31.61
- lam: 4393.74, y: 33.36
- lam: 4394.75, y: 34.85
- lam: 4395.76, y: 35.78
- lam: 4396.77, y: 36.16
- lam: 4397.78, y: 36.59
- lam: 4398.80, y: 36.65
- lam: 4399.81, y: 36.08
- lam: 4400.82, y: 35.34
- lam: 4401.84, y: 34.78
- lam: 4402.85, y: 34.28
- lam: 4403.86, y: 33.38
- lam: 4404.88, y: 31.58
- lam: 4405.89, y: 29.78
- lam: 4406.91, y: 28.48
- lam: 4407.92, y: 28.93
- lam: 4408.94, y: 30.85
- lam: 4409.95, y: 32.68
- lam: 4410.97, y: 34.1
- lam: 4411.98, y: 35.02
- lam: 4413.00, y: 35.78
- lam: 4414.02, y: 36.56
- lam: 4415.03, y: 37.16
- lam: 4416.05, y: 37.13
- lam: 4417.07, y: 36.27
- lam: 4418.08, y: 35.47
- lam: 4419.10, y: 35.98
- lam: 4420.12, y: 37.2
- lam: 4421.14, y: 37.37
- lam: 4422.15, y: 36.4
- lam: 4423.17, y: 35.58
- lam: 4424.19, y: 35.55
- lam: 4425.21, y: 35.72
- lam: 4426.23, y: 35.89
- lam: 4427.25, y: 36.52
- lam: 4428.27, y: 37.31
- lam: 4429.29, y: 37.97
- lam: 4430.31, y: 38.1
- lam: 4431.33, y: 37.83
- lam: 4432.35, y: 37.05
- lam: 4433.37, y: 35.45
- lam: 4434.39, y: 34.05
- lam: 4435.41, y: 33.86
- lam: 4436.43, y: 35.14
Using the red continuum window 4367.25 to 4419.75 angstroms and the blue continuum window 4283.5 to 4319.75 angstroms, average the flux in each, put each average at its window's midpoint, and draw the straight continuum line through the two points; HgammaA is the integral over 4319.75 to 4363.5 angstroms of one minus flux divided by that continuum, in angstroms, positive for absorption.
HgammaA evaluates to -2.6 angstroms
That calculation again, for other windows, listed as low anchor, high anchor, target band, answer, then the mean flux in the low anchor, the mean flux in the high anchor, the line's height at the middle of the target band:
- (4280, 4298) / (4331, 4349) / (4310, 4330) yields -0.9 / 29.3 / 32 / 30.9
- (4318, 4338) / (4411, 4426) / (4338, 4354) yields 1.2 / 33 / 36.2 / 33.6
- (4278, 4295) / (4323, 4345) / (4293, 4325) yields 2.1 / 30.1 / 31.4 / 30.7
